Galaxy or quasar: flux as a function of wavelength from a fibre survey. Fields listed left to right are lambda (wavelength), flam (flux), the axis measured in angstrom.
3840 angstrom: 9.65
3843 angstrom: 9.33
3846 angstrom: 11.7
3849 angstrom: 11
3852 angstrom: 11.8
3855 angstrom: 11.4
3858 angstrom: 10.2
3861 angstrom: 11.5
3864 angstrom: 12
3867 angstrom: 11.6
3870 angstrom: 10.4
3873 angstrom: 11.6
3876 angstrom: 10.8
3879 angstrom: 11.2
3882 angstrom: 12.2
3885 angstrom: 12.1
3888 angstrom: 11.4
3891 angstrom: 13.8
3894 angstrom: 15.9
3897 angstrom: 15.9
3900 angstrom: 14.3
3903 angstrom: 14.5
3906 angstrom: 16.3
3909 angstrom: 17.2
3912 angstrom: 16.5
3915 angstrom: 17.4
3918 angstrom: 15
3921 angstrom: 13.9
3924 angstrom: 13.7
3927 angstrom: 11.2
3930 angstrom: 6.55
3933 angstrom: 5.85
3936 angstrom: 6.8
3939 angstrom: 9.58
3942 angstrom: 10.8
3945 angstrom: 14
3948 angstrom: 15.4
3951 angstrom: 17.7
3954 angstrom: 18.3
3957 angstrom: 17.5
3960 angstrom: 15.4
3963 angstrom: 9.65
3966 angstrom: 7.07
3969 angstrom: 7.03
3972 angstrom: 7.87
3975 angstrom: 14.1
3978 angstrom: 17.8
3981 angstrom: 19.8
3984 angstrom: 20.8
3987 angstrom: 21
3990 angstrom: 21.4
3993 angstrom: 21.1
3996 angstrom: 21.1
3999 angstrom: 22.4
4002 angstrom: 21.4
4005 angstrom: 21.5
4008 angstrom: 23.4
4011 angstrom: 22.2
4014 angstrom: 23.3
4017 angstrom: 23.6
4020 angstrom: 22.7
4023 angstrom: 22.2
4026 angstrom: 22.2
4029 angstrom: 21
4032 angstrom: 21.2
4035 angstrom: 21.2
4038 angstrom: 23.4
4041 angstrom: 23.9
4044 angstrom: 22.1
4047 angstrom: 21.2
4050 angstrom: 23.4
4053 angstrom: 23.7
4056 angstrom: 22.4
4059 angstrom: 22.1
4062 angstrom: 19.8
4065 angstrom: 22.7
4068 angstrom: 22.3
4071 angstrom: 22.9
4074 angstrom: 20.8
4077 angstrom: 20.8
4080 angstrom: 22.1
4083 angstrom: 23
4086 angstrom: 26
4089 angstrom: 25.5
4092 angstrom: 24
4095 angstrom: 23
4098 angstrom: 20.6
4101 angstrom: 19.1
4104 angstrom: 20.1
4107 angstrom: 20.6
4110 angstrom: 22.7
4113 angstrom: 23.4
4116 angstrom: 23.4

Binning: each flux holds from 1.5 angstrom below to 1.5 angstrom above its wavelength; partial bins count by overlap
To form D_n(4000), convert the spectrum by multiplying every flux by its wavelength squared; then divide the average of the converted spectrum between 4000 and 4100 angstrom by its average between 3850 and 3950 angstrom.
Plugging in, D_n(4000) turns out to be 1.93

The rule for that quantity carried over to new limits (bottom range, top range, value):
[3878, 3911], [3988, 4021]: 1.66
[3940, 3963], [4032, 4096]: 1.59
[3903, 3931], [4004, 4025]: 1.66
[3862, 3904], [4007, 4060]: 1.92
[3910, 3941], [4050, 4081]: 2.02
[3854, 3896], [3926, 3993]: 1.20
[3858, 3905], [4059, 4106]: 1.95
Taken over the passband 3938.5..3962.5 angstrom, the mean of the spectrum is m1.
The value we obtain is 14.8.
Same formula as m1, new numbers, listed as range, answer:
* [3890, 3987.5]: 13.8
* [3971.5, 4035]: 20.8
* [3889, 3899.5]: 14.9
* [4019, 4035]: 21.8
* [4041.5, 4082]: 22.1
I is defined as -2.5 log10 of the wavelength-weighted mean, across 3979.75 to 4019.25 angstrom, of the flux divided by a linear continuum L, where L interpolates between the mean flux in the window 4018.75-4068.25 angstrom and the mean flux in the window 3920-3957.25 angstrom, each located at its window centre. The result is -0.208 mag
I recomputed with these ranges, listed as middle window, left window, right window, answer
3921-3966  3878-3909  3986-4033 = 0.392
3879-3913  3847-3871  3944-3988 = -0.149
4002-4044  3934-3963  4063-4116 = -0.227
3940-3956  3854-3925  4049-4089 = 0.088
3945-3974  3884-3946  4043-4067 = 0.211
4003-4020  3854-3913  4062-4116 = -0.207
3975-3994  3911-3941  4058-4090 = -0.238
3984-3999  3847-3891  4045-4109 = -0.193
